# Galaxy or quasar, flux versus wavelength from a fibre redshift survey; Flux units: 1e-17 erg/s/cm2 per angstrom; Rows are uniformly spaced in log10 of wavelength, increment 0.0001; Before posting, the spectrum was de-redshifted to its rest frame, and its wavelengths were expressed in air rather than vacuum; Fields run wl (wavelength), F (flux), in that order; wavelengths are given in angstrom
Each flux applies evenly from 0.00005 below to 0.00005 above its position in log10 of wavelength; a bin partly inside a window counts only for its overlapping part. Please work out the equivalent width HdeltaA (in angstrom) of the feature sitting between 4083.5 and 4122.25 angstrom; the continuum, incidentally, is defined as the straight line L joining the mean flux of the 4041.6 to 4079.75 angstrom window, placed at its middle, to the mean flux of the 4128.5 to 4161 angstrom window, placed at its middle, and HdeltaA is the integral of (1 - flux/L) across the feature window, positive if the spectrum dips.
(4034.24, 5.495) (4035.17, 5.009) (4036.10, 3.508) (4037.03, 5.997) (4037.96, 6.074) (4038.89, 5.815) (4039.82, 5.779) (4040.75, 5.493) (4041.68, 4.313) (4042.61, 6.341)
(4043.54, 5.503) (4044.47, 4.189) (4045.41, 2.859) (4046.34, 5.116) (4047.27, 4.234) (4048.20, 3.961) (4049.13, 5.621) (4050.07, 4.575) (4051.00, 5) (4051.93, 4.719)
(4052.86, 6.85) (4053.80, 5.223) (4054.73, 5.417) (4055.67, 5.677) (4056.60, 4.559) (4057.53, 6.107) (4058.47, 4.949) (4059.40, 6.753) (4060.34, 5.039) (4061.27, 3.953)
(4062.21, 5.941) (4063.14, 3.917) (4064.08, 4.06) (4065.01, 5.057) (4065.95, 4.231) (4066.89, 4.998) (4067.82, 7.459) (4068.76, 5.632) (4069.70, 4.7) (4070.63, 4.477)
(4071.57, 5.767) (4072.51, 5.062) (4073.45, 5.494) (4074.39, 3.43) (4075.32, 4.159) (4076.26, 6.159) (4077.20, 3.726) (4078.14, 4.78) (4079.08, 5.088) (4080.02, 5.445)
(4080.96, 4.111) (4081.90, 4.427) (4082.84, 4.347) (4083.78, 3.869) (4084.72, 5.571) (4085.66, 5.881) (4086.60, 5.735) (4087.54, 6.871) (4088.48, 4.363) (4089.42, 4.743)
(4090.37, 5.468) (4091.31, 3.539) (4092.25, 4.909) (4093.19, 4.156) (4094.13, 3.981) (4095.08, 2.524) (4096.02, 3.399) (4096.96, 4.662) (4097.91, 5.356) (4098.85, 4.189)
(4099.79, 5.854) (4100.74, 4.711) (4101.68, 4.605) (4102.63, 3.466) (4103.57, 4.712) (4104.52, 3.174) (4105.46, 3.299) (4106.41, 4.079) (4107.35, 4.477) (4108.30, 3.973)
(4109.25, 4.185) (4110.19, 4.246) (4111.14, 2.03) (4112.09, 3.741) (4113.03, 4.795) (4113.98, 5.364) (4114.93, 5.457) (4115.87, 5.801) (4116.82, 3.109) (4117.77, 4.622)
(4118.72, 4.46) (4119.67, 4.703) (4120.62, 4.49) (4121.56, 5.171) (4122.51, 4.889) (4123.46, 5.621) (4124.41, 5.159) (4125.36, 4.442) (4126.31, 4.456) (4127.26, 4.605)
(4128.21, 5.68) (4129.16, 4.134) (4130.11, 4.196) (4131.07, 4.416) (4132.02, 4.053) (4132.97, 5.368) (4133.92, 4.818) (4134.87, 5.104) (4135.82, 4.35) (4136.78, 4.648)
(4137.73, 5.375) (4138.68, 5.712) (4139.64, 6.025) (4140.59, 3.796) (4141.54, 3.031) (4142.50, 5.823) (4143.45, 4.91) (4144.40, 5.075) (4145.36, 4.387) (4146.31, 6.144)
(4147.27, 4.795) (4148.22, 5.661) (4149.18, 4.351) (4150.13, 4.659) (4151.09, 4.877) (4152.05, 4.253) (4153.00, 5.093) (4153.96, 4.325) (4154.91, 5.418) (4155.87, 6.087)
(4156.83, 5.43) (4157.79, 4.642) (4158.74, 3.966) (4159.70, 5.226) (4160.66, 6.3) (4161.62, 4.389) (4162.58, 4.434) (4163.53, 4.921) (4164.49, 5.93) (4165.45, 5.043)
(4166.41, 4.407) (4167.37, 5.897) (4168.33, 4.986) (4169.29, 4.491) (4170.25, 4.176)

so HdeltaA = 3.7 angstrom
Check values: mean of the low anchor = 5.01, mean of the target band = 4.49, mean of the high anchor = 4.89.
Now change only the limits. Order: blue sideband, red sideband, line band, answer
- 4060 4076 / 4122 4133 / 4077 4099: 0.9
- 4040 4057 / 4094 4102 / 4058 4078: -1.0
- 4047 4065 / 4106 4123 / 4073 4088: -0.4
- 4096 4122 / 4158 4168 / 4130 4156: -0.4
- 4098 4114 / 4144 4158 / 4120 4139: -0.9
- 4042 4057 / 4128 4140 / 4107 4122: 1.5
